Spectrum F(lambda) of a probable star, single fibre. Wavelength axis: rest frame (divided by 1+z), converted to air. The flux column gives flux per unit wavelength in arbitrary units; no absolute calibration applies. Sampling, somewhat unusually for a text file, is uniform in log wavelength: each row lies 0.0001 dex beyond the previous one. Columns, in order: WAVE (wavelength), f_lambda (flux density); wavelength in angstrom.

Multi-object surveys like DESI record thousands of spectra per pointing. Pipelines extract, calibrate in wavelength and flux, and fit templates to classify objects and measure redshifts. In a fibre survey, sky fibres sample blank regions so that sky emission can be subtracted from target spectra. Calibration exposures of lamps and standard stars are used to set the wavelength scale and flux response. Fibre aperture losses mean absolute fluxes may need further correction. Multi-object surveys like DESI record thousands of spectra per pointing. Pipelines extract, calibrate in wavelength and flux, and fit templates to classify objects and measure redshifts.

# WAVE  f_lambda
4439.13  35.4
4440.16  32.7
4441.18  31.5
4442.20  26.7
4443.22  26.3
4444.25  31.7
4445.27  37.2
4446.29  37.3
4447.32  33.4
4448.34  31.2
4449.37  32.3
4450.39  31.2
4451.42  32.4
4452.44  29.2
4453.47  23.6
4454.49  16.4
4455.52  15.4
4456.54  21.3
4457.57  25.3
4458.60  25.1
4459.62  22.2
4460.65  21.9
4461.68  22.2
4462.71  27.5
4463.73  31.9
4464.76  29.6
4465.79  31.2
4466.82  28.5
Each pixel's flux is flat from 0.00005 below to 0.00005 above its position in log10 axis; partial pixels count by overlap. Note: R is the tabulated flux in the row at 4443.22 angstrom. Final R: 26.3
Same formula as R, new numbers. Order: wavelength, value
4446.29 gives 37.3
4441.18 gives 31.5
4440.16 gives 32.7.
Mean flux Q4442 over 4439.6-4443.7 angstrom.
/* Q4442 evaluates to 29.4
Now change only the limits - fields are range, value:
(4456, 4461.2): 23.1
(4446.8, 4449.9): 32.3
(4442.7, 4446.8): 33.1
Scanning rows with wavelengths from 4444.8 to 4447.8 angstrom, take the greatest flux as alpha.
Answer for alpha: 37.3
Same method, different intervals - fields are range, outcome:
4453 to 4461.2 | 25.3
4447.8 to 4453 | 32.4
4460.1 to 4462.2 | 22.2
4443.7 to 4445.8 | 37.2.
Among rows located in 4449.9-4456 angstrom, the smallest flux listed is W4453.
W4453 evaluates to 15.4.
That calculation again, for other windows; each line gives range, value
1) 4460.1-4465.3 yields 21.9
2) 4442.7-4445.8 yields 26.3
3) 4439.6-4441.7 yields 31.5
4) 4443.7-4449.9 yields 31.2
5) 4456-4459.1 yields 21.3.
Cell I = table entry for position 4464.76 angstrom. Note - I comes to 29.6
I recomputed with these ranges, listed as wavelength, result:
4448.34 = 31.2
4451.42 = 32.4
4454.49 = 16.4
